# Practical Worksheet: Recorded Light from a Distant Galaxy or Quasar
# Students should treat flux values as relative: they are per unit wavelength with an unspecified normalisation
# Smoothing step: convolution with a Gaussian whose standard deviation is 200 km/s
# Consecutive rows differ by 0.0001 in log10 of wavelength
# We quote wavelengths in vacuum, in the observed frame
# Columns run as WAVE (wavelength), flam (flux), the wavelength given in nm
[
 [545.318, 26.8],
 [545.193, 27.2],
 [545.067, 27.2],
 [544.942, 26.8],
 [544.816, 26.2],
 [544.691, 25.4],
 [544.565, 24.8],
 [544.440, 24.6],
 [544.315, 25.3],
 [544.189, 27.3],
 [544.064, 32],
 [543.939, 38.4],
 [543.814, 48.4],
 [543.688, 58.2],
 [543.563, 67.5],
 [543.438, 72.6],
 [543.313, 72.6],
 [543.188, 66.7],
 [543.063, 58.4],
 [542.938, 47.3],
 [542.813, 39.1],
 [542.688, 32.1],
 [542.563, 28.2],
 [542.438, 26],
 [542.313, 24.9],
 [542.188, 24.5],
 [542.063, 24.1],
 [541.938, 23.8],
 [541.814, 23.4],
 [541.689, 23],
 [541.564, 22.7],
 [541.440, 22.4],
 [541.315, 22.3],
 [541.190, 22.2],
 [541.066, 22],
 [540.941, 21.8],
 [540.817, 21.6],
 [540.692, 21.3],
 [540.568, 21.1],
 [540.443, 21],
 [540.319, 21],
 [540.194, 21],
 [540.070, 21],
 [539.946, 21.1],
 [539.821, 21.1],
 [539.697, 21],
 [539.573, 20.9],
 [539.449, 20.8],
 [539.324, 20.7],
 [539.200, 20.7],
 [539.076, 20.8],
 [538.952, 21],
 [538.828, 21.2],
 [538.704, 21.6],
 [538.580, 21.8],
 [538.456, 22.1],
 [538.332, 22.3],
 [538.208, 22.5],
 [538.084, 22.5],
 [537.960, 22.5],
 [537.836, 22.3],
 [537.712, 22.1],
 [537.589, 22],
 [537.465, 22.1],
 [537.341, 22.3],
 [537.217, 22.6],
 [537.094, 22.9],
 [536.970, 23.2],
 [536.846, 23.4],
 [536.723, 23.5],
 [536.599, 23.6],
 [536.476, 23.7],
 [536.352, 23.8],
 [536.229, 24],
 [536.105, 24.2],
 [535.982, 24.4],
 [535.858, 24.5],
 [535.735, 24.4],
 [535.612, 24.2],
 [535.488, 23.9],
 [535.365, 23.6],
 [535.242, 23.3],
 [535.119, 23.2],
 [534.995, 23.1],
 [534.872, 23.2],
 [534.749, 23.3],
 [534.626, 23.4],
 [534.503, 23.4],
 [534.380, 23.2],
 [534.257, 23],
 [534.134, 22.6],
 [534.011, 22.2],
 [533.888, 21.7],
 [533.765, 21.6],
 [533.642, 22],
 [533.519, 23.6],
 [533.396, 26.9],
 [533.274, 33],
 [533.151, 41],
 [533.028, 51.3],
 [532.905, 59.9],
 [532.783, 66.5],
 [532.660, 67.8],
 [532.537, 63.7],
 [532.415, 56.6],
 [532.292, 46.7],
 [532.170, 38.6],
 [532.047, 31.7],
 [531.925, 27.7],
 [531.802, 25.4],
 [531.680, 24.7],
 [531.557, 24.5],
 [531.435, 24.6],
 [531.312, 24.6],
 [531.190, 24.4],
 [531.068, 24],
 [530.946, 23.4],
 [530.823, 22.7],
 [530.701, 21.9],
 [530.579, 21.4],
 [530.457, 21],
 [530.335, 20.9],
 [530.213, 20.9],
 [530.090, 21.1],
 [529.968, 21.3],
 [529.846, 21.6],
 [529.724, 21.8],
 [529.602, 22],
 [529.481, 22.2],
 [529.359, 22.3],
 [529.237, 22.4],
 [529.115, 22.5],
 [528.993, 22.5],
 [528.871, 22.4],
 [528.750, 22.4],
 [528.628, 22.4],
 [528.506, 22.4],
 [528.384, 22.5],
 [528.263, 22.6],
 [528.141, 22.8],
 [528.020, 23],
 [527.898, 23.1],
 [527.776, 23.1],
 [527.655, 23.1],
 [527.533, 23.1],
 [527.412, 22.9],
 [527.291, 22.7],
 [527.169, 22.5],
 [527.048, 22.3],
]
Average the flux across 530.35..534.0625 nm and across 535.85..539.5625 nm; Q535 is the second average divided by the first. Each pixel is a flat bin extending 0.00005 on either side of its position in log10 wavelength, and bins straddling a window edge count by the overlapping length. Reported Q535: 0.67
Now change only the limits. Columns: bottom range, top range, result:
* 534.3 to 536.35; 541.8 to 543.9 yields 1.85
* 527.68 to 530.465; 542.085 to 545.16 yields 1.76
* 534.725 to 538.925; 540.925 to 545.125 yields 1.50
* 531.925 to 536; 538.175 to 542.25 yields 0.67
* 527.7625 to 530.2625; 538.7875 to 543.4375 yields 1.25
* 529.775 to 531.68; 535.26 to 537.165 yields 1.05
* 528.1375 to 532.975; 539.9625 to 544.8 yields 1.11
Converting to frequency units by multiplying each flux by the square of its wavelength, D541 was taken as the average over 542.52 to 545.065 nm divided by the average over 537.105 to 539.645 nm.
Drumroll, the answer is 1.96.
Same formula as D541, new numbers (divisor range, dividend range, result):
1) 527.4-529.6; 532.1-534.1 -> 1.85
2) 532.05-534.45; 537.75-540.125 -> 0.57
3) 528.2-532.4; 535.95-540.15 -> 0.93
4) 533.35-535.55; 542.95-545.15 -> 1.90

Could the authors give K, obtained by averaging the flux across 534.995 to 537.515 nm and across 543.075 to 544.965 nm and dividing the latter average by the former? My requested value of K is 1.84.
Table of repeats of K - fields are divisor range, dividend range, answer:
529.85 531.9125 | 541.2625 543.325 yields 1.45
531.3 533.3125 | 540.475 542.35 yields 0.54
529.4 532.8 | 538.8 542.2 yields 0.72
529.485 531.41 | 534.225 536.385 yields 1.06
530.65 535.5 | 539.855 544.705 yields 1.04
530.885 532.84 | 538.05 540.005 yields 0.58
